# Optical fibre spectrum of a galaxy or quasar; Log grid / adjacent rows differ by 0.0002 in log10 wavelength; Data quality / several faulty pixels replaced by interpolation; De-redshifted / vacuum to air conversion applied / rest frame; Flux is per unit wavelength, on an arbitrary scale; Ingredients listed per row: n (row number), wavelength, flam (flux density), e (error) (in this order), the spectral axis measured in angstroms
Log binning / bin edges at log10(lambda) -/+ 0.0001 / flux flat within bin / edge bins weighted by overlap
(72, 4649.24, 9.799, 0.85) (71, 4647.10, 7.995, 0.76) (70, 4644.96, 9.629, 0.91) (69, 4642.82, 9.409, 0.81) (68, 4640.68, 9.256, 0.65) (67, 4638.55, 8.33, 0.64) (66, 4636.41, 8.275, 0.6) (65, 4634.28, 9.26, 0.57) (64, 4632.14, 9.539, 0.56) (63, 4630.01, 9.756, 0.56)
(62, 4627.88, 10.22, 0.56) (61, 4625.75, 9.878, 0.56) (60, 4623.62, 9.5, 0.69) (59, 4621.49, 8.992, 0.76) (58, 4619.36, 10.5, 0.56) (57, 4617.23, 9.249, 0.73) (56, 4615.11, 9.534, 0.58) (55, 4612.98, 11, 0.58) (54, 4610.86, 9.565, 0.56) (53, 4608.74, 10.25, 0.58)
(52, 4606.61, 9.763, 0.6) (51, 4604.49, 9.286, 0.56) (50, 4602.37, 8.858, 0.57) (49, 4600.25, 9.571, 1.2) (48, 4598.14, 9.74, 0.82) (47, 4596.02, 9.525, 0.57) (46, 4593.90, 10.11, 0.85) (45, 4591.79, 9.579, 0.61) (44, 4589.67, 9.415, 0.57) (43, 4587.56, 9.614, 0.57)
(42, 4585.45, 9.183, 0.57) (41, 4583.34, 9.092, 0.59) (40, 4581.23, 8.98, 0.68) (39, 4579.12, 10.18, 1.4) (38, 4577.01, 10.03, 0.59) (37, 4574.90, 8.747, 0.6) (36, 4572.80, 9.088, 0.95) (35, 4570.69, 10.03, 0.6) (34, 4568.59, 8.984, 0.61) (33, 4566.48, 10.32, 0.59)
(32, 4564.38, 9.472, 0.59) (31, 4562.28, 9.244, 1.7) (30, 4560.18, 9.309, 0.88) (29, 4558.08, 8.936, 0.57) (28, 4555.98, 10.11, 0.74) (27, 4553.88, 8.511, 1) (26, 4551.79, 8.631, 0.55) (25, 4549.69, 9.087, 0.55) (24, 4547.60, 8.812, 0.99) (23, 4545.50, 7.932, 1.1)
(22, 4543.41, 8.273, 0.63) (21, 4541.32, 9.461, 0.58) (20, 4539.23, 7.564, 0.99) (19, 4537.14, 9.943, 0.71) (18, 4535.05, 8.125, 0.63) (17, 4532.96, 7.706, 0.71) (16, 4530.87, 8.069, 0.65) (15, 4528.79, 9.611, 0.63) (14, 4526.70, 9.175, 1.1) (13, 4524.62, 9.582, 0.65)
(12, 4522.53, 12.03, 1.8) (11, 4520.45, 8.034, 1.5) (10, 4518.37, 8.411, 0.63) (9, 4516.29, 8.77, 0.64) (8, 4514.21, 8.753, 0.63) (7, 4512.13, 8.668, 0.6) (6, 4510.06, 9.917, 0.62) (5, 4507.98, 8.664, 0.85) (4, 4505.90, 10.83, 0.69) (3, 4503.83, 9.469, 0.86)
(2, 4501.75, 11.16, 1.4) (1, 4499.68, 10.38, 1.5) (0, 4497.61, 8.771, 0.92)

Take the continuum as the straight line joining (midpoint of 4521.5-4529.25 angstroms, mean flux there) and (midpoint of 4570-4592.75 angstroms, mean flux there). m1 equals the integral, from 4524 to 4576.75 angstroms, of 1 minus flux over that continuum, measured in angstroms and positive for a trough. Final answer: 4.3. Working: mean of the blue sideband 10.1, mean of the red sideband 9.44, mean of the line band 9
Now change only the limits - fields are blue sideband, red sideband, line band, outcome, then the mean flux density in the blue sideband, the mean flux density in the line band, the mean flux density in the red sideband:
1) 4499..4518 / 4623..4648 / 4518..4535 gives 0.8 angstroms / 9.56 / 9.05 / 9.26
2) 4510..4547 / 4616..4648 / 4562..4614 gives -2.6 angstroms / 8.86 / 9.59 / 9.33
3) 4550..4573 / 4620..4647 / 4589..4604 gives -0.4 angstroms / 9.33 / 9.54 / 9.31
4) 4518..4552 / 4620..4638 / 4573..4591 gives -0.5 angstroms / 8.86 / 9.39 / 9.42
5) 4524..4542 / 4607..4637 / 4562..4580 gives -0.8 angstroms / 8.77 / 9.57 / 9.7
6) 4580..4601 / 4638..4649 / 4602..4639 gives -1.4 angstroms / 9.49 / 9.57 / 9.02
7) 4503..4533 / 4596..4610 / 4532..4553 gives 1.7 angstroms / 9.23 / 8.56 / 9.57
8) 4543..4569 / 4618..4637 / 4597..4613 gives -0.4 angstroms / 9.07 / 9.67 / 9.57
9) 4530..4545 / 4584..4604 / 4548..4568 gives -1.0 angstroms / 8.43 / 9.27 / 9.5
